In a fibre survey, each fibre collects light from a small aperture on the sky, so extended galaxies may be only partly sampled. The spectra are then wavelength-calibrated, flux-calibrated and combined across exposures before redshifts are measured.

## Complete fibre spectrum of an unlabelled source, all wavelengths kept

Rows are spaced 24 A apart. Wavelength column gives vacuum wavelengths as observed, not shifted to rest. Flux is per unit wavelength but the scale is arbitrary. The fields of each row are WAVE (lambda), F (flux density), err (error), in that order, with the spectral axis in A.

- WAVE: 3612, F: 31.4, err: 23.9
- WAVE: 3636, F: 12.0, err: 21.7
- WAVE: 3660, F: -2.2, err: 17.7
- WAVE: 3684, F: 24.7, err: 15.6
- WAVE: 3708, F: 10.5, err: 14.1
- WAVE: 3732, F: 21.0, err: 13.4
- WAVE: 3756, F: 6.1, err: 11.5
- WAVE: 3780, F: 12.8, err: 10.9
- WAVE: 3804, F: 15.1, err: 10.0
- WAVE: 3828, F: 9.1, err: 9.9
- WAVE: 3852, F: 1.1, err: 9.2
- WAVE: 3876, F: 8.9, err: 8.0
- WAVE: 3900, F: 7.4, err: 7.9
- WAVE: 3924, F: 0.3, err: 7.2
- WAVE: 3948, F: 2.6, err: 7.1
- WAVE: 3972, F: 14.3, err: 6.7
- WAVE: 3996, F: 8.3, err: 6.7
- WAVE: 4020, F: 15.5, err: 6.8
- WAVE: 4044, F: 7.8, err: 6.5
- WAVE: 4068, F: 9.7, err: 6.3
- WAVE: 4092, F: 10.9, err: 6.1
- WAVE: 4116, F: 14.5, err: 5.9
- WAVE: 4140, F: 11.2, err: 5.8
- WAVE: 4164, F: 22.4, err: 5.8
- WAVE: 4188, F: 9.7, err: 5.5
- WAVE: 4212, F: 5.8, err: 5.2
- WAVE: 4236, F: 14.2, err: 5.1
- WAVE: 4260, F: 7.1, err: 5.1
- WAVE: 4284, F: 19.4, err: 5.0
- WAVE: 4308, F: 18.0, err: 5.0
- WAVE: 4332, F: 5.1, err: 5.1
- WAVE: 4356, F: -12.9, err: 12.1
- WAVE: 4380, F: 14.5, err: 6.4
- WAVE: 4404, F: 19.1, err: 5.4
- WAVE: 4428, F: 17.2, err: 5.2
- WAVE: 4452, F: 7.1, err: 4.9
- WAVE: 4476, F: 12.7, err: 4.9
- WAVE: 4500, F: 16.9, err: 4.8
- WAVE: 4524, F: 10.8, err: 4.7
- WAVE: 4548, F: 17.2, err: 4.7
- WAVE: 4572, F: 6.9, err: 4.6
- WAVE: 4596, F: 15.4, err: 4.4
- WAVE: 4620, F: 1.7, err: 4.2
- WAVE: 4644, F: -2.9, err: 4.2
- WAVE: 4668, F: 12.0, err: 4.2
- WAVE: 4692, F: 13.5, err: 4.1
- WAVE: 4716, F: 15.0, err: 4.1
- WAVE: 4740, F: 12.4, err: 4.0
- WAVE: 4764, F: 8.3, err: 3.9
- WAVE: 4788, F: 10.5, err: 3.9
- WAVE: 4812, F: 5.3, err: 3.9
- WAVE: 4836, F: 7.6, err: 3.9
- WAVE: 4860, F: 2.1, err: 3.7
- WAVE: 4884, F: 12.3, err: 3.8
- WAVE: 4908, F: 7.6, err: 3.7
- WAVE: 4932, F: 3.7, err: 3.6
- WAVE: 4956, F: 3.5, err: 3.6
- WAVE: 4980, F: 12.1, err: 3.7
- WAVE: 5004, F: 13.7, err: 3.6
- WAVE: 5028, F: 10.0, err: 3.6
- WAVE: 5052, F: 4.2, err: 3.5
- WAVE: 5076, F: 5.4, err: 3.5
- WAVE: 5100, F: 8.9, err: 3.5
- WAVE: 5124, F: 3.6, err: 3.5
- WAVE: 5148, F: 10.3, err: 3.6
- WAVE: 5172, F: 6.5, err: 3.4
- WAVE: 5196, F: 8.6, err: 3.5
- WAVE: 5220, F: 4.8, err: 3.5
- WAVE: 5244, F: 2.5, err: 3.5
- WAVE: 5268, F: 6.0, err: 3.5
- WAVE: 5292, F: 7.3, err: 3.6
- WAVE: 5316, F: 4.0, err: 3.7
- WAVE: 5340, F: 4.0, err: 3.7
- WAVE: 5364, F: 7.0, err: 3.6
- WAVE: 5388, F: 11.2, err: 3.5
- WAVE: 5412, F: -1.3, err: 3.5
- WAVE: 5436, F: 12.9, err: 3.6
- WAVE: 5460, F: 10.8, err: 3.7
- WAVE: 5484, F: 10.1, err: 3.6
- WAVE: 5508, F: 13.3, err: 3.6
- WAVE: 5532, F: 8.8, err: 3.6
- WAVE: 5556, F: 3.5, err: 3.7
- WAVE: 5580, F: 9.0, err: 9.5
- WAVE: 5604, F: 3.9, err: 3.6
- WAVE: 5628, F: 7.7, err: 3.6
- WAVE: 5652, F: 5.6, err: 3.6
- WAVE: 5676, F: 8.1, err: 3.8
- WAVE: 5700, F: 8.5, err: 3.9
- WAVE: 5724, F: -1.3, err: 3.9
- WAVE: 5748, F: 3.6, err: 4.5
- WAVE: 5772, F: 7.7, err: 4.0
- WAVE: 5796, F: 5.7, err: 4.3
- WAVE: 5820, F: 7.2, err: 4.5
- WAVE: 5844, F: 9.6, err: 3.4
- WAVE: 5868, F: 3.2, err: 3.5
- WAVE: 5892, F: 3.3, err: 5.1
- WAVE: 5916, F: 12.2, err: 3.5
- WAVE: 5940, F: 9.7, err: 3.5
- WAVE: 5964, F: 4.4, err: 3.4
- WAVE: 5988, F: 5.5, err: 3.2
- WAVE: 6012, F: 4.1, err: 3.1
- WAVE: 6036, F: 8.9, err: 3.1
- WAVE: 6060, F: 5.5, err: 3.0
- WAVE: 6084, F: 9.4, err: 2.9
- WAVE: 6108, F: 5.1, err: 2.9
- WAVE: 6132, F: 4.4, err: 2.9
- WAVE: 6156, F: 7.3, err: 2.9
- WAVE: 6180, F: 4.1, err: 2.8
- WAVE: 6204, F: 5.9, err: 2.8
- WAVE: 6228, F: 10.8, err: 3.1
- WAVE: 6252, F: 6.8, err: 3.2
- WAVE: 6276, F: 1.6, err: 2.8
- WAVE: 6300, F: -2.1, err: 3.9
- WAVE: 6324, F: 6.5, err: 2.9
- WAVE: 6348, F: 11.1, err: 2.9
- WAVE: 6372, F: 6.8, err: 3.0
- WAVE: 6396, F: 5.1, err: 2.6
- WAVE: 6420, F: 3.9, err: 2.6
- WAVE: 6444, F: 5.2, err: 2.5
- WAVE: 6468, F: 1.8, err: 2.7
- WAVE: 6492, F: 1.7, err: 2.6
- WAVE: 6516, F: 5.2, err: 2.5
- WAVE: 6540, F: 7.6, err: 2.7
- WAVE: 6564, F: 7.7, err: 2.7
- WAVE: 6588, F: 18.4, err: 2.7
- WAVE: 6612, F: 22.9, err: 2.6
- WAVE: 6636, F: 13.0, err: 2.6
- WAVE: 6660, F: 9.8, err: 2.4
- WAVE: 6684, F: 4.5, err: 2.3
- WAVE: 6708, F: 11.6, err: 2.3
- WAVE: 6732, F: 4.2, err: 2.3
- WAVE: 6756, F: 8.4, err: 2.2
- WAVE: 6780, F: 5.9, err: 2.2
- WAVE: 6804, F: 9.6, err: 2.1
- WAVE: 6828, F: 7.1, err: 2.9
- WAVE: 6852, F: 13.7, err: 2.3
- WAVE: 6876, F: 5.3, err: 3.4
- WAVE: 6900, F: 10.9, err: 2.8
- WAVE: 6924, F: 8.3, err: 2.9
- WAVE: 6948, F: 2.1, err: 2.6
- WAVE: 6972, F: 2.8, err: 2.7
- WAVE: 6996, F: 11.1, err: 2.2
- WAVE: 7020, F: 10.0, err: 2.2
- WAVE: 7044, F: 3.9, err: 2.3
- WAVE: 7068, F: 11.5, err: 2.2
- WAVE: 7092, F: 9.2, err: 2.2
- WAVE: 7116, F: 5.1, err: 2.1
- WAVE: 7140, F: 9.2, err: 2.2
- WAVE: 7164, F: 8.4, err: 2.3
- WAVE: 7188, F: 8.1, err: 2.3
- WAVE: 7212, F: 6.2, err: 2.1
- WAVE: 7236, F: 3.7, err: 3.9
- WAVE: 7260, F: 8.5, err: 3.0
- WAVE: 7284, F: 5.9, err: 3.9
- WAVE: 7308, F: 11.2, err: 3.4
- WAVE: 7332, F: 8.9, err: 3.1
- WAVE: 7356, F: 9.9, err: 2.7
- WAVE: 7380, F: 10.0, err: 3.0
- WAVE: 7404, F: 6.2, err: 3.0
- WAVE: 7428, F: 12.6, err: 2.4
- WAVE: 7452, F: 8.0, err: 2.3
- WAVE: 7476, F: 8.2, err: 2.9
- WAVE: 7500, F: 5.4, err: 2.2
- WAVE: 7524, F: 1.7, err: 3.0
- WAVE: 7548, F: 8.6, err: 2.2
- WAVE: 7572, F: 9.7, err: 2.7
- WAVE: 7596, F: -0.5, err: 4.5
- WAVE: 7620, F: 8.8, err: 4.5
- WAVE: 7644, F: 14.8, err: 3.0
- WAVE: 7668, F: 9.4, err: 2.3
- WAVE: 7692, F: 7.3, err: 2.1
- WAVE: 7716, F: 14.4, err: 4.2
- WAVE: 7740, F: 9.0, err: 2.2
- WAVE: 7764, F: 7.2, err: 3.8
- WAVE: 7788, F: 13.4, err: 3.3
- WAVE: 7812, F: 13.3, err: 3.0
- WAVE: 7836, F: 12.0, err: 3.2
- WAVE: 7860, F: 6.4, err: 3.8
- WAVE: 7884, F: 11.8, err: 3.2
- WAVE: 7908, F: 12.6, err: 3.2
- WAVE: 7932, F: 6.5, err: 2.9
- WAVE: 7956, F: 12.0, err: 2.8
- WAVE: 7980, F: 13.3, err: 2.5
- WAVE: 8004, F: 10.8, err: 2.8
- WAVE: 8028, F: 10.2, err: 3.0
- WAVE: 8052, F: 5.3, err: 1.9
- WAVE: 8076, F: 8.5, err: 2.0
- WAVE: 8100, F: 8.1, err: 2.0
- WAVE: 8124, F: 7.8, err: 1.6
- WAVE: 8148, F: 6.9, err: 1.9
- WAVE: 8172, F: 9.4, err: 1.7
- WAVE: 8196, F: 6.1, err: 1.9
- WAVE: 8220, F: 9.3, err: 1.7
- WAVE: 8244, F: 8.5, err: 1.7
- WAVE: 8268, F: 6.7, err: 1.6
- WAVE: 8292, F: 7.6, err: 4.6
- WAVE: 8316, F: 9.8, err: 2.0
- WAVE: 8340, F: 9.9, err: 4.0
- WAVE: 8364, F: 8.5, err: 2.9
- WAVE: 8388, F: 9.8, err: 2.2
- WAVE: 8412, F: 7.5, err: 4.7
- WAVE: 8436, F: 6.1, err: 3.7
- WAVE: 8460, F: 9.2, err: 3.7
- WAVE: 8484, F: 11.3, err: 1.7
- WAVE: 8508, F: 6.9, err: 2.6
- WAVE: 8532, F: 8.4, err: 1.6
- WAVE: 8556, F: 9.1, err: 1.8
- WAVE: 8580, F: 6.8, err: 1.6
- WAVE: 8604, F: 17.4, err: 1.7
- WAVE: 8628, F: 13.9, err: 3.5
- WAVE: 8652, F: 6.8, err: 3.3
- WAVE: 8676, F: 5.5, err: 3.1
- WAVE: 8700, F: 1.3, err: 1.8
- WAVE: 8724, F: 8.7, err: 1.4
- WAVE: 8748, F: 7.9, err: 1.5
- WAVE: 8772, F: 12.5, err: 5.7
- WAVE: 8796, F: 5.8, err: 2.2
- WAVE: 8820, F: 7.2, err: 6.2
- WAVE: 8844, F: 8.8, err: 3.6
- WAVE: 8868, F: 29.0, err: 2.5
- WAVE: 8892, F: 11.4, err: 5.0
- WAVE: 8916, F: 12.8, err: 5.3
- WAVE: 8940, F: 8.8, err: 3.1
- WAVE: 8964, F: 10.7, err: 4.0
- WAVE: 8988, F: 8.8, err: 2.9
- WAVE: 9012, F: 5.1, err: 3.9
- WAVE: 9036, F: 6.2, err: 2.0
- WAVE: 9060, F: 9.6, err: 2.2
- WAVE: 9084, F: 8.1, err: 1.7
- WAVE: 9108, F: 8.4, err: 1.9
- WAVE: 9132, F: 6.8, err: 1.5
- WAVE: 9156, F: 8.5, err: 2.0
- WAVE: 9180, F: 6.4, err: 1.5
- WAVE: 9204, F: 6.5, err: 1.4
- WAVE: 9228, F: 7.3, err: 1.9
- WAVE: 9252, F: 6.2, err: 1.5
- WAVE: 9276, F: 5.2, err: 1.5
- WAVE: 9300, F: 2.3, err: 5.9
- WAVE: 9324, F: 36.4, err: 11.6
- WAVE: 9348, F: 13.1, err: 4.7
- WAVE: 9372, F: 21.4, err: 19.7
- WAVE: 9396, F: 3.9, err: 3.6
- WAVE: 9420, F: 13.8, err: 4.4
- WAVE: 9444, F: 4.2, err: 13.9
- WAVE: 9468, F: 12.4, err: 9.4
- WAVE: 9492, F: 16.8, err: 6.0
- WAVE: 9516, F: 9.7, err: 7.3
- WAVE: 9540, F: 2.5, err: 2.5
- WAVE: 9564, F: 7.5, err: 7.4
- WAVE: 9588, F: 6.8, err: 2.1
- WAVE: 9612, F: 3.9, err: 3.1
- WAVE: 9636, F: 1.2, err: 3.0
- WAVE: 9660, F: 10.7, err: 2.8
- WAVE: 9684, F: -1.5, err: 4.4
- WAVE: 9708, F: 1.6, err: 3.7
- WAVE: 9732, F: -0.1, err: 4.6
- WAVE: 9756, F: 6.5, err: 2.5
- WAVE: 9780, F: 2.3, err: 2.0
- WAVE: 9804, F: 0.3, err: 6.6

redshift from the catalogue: 0.77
